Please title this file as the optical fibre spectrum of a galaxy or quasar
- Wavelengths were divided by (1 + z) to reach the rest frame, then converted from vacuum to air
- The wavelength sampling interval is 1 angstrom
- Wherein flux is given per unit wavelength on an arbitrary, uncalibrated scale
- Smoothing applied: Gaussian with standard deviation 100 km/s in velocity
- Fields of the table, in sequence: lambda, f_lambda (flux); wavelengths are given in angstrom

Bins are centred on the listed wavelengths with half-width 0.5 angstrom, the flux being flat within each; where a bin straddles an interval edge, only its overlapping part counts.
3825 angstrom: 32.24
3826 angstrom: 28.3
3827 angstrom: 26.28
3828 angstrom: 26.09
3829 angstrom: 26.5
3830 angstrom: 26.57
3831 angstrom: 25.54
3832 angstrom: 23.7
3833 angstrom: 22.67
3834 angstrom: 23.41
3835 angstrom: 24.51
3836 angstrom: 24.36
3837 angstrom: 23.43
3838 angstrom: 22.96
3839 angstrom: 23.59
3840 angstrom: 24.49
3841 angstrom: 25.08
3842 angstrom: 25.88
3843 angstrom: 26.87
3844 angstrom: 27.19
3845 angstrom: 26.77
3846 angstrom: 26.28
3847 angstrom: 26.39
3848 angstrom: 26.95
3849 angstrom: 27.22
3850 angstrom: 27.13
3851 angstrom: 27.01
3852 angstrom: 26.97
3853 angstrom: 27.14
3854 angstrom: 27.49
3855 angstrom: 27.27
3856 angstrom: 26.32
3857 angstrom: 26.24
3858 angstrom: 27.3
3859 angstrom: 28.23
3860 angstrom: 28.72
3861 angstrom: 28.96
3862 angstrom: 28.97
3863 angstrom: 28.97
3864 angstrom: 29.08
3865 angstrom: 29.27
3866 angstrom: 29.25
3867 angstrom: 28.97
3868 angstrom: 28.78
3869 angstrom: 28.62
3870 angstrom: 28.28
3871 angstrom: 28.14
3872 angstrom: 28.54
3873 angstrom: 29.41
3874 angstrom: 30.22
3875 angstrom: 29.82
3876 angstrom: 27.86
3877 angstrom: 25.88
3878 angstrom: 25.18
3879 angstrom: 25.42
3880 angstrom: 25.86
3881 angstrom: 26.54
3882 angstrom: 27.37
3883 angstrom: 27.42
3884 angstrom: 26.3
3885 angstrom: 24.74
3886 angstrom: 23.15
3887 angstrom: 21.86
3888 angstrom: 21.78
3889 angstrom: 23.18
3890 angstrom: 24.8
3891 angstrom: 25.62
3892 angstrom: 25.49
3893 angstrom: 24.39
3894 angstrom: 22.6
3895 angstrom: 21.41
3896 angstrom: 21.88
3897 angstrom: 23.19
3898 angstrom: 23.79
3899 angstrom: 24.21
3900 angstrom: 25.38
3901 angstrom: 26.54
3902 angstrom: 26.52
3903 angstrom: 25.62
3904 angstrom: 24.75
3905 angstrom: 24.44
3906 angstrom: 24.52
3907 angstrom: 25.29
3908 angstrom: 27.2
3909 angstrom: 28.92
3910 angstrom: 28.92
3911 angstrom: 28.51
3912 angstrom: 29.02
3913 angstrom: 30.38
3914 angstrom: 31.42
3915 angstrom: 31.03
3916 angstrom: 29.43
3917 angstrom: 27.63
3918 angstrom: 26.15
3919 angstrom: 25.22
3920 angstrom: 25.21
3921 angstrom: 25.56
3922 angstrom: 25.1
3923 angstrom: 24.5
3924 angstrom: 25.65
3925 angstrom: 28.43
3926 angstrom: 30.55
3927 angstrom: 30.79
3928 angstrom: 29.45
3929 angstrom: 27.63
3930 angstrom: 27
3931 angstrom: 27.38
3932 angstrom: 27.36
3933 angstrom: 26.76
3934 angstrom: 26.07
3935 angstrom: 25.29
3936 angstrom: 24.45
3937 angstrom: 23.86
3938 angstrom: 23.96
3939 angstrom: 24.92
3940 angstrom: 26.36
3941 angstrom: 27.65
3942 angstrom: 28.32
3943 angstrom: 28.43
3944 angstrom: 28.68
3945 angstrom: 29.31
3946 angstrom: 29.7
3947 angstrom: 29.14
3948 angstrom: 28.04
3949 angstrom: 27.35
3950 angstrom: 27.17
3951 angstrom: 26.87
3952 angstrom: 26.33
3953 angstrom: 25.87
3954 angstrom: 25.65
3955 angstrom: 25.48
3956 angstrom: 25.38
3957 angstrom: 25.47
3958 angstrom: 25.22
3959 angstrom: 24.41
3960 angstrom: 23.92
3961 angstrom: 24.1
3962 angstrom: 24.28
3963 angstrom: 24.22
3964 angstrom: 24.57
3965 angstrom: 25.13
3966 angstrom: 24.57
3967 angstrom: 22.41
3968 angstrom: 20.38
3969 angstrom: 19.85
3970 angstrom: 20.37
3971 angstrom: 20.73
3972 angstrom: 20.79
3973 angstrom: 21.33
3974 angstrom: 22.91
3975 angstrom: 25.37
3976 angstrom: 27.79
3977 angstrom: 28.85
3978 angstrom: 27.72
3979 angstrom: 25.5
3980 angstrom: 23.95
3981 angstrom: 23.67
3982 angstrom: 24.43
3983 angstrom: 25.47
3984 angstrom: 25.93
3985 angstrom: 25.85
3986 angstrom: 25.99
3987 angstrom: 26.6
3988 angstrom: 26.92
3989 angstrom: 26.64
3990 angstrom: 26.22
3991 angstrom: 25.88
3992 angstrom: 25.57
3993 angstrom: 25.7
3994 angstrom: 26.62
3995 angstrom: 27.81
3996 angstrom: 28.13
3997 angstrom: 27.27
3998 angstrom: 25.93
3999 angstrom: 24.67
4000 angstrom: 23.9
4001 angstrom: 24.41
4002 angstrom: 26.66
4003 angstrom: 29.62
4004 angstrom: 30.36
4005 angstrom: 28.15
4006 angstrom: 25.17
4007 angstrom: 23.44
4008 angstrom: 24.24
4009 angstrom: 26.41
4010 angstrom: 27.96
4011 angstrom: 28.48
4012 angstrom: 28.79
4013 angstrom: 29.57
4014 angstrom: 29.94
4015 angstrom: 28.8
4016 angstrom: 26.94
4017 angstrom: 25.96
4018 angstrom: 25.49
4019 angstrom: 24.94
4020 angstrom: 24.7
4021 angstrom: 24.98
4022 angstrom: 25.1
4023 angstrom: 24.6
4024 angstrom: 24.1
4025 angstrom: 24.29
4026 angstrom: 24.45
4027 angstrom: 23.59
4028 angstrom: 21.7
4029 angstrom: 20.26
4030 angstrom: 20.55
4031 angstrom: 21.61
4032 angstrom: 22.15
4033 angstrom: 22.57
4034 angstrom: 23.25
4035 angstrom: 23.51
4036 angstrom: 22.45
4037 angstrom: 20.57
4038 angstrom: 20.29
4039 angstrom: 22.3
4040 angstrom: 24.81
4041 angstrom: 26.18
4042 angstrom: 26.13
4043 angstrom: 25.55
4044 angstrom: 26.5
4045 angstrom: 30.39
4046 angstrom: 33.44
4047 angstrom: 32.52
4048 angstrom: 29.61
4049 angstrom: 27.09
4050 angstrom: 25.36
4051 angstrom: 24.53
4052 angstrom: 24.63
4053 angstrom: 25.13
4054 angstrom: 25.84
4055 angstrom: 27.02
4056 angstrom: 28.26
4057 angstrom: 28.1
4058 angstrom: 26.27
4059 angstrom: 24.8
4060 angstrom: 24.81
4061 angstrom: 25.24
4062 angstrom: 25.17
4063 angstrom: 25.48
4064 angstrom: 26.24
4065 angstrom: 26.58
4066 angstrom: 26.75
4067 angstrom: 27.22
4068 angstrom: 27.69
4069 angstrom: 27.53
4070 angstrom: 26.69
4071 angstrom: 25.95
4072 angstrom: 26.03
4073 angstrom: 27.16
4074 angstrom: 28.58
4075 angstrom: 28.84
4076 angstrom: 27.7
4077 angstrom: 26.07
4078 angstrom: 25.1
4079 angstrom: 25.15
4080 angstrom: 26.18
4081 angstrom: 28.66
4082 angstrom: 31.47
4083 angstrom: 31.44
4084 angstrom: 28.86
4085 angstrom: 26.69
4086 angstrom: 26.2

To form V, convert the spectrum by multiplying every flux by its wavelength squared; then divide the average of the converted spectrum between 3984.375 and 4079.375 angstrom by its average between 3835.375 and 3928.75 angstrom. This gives 1.05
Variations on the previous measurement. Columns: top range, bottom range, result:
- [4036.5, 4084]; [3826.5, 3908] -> 1.13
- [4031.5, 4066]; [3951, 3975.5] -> 1.13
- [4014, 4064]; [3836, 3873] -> 1.02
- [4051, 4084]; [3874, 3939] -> 1.11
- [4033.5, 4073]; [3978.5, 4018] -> 1.01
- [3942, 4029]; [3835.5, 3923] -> 1.02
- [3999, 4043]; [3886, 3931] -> 1.01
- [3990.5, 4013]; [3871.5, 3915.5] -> 1.08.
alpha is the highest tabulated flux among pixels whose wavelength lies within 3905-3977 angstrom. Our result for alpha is 31.42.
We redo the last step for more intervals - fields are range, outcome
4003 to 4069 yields 33.44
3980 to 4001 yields 28.13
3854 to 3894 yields 30.22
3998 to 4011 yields 30.36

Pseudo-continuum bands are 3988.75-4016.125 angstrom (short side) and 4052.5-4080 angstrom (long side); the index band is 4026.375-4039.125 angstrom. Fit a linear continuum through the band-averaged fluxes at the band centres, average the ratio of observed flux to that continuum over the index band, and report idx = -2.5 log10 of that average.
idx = 0.21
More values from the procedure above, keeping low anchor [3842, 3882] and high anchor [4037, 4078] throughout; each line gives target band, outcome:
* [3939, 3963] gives 0.02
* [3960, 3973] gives 0.19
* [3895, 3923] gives 0.04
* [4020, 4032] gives 0.15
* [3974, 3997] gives 0.03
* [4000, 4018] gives -0.02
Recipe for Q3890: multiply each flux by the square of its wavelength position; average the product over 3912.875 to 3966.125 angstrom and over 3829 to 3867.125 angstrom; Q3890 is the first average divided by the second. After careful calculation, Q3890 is 1.06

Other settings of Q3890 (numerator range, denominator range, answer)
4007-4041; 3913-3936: 0.94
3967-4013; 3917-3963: 0.99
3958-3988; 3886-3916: 0.98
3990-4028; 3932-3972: 1.06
